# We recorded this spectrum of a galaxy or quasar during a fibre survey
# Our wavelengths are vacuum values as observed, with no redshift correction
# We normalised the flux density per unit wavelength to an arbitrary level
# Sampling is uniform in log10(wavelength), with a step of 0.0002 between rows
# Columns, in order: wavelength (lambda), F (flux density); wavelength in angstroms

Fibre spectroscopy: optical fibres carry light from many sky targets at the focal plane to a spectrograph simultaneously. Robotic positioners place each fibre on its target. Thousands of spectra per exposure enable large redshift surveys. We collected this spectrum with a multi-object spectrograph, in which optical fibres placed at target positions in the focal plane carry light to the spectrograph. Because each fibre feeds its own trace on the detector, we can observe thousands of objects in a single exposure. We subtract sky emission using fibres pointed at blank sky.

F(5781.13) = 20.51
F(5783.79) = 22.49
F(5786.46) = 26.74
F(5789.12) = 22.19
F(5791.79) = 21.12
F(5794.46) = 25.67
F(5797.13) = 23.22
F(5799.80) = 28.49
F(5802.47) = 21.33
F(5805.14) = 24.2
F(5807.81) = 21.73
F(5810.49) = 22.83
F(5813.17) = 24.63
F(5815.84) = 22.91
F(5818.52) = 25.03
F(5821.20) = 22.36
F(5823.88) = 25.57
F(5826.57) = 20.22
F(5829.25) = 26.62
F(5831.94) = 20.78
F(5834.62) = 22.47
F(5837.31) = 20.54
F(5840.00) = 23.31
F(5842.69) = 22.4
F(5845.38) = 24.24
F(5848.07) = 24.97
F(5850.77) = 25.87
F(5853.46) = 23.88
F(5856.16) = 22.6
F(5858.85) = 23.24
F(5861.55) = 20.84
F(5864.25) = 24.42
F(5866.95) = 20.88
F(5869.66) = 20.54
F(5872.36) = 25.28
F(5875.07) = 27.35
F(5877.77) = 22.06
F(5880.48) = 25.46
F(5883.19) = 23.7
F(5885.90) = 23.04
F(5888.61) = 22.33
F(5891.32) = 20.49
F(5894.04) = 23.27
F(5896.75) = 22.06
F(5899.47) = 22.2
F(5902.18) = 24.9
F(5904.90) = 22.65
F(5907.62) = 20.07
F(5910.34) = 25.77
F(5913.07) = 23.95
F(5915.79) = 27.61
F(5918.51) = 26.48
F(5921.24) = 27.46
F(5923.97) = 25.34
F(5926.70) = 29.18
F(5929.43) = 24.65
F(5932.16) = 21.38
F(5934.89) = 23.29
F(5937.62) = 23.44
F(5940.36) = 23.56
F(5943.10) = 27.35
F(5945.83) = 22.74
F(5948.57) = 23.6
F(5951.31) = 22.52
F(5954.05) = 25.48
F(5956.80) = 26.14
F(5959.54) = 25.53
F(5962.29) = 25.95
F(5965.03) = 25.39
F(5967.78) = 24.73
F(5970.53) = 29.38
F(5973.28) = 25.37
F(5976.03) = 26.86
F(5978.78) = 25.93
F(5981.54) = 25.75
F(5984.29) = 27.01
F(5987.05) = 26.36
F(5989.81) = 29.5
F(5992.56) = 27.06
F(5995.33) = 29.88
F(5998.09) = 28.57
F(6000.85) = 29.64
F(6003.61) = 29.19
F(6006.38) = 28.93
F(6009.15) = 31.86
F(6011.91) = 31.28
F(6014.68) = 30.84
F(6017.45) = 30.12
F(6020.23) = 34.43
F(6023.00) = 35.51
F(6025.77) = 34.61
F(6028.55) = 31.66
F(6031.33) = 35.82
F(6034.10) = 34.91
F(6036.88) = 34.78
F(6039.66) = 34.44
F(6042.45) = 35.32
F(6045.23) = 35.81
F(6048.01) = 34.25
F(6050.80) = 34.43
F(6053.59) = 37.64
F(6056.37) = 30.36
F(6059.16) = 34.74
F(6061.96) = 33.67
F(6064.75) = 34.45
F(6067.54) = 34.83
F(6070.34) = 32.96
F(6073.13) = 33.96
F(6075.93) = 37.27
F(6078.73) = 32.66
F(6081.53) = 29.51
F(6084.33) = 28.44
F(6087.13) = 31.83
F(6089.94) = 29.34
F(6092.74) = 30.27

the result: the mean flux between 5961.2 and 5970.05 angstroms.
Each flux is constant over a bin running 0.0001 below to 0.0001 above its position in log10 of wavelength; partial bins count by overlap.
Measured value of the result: 25.8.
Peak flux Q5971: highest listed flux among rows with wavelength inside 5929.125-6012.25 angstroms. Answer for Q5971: 31.86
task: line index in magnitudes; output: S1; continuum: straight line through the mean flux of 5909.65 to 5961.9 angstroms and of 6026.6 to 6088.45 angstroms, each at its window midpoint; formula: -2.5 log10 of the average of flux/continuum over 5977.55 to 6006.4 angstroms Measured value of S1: 0.04 mag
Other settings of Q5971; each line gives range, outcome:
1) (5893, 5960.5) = 29.18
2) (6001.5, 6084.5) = 37.64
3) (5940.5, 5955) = 27.35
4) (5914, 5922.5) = 27.61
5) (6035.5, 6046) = 35.81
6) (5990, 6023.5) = 35.51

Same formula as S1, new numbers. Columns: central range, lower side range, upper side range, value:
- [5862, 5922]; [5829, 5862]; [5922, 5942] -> 0.01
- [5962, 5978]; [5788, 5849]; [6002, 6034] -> 0.15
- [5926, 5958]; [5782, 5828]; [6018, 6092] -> 0.19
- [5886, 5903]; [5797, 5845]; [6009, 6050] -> 0.20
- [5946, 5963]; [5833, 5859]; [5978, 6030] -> 0.13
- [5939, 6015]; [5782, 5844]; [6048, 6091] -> 0.10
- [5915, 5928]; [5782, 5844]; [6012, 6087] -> 0.03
